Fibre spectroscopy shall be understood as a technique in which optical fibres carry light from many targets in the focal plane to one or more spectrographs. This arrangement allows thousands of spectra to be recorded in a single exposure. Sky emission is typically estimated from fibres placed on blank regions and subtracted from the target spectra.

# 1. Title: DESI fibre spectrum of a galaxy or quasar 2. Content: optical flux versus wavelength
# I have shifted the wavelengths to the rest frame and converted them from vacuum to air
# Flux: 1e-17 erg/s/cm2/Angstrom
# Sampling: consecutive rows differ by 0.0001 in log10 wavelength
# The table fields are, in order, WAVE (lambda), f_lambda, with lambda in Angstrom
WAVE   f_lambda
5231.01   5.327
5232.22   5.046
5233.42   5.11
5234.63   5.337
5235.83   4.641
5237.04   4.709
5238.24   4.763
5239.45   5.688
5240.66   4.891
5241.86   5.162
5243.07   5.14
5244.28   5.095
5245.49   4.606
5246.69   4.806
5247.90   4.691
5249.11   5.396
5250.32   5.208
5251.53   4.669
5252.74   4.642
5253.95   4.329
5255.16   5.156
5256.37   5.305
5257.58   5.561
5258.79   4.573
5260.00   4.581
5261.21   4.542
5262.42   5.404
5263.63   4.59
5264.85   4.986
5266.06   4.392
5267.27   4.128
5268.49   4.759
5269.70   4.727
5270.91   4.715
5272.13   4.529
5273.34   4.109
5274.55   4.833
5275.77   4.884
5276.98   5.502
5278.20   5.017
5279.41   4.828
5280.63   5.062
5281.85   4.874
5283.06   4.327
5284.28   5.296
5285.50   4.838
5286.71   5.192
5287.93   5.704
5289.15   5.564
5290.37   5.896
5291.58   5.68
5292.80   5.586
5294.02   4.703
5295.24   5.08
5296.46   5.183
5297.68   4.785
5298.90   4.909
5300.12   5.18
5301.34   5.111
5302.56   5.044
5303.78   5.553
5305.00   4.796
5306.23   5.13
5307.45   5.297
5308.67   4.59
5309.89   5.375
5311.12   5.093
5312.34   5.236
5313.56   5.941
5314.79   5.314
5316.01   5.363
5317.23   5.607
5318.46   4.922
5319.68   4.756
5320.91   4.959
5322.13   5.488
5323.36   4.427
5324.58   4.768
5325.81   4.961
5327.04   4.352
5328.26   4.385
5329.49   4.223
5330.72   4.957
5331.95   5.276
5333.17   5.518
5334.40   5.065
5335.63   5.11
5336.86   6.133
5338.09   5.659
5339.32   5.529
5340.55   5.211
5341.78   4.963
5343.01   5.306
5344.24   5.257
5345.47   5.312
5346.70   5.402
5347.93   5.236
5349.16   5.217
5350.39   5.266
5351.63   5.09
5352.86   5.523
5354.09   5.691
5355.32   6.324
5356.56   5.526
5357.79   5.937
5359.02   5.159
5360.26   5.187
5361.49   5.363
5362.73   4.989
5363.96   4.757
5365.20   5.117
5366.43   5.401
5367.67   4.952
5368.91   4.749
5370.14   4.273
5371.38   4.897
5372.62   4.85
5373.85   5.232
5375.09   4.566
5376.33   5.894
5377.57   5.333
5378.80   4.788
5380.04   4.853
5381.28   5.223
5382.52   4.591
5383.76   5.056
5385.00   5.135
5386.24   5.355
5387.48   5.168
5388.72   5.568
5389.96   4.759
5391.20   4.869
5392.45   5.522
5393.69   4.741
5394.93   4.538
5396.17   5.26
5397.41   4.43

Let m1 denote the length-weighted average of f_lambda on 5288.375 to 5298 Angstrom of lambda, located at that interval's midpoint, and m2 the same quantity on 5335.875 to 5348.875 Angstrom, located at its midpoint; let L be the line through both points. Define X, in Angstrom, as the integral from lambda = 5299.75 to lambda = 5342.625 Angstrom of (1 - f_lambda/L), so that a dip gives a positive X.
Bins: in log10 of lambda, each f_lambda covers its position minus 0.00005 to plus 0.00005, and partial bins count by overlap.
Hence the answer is 1.9 Angstrom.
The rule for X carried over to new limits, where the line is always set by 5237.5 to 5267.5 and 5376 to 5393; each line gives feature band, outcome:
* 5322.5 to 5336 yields 0.6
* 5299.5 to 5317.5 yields -0.8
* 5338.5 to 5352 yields -0.5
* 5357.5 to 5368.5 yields -0.2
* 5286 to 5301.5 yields -0.9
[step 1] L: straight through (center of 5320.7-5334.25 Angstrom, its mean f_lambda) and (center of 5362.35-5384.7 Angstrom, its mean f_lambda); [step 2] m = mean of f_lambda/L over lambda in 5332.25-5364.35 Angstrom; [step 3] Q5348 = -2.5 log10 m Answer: -0.10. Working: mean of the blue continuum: 4.85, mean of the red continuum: 4.98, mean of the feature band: 5.38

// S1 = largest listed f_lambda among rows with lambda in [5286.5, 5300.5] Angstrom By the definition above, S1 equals 5.896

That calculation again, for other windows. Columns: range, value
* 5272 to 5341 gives 6.133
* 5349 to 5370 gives 6.324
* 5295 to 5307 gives 5.553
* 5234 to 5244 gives 5.688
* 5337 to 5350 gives 5.659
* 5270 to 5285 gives 5.502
